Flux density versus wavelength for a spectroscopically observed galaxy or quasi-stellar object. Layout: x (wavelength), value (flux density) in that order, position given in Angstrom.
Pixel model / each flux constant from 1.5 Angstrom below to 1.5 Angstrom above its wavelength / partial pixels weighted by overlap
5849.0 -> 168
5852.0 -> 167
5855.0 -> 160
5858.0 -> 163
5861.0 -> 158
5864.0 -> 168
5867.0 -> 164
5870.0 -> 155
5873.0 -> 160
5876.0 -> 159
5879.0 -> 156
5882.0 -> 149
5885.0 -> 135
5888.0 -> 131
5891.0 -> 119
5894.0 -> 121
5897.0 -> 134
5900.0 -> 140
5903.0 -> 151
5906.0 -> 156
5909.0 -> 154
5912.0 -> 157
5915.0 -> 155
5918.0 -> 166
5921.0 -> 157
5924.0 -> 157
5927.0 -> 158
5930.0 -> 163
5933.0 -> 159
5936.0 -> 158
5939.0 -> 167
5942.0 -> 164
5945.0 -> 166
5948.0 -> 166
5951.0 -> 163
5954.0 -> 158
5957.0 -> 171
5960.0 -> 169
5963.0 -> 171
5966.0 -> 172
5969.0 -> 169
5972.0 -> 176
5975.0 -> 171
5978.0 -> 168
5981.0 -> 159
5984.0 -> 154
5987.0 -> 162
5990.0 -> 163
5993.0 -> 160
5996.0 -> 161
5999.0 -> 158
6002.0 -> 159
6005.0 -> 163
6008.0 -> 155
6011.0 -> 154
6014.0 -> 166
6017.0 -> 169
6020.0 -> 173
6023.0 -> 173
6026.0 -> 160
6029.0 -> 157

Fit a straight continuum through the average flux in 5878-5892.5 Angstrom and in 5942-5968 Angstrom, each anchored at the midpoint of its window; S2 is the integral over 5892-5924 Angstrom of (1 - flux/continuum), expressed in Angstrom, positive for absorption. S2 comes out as -0.4 Angstrom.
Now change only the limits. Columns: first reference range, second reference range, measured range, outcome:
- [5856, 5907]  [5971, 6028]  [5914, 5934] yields -0.75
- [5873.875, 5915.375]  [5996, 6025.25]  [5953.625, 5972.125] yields -1.71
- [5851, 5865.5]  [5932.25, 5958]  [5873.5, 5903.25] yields 4.29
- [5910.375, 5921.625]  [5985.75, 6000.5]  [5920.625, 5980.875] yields -2.05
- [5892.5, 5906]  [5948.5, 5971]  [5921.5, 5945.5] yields -0.94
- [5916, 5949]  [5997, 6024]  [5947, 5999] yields -0.90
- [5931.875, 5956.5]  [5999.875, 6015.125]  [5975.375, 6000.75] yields -0.11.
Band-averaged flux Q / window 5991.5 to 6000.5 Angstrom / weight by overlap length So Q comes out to 160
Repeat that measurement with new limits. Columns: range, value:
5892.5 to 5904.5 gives 136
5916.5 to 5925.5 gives 160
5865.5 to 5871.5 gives 160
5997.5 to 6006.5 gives 160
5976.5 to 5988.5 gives 161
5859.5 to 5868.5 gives 163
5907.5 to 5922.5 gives 158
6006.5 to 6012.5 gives 154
